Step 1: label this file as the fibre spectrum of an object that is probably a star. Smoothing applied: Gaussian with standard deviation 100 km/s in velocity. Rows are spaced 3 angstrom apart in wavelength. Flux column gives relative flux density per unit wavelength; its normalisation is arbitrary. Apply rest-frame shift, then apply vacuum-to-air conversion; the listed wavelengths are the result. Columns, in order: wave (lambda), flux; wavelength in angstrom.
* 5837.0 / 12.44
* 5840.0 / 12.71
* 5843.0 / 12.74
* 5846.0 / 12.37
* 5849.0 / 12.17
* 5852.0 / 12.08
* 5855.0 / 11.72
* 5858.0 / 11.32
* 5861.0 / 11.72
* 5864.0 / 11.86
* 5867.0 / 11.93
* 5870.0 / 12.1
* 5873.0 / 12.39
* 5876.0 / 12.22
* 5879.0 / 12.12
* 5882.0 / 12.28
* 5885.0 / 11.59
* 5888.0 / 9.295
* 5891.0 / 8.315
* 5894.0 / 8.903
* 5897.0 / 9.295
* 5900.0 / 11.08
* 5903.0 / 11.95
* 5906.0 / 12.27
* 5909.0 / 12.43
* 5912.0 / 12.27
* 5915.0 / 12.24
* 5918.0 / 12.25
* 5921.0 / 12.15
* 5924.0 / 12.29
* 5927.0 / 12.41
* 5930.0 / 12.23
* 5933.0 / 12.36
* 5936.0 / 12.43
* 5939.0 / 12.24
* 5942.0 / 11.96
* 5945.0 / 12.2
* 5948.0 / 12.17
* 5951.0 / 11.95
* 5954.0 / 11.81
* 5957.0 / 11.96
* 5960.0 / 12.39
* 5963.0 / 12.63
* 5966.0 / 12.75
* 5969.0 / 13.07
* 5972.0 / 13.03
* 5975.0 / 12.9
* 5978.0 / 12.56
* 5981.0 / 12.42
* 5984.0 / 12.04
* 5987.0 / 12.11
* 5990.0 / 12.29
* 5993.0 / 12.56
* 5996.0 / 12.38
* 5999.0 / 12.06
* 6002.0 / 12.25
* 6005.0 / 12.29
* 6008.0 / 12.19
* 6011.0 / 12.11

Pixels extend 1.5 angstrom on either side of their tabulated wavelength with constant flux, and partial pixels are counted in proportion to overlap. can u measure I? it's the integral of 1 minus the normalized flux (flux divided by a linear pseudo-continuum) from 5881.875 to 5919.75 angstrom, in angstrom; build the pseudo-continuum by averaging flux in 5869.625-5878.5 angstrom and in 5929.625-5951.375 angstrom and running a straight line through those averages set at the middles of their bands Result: 3.6 angstrom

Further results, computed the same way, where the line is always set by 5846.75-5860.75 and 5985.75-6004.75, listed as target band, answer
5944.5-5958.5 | 0.2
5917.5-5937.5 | -0.4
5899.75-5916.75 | -0.1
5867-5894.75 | 1.8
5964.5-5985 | -0.8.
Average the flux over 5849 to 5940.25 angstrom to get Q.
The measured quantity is 11.7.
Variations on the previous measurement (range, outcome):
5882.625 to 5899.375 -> 9.71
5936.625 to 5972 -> 12.3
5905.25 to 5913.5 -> 12.3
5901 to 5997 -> 12.3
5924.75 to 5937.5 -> 12.4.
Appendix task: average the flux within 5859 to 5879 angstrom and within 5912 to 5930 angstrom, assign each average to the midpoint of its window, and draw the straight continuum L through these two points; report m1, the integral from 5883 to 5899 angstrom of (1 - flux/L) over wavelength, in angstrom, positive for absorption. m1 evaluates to 3.3 angstrom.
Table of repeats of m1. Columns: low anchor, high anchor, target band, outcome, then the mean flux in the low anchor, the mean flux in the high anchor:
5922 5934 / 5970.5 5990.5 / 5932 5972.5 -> 0.2 angstrom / 12.3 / 12.5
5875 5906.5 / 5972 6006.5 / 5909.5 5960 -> -3.1 angstrom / 10.8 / 12.4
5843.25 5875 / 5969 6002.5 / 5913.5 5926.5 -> 0.0 angstrom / 12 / 12.5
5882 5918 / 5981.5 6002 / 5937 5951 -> -0.6 angstrom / 11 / 12.2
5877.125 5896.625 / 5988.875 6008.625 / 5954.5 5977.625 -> -1.8 angstrom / 10.4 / 12.3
